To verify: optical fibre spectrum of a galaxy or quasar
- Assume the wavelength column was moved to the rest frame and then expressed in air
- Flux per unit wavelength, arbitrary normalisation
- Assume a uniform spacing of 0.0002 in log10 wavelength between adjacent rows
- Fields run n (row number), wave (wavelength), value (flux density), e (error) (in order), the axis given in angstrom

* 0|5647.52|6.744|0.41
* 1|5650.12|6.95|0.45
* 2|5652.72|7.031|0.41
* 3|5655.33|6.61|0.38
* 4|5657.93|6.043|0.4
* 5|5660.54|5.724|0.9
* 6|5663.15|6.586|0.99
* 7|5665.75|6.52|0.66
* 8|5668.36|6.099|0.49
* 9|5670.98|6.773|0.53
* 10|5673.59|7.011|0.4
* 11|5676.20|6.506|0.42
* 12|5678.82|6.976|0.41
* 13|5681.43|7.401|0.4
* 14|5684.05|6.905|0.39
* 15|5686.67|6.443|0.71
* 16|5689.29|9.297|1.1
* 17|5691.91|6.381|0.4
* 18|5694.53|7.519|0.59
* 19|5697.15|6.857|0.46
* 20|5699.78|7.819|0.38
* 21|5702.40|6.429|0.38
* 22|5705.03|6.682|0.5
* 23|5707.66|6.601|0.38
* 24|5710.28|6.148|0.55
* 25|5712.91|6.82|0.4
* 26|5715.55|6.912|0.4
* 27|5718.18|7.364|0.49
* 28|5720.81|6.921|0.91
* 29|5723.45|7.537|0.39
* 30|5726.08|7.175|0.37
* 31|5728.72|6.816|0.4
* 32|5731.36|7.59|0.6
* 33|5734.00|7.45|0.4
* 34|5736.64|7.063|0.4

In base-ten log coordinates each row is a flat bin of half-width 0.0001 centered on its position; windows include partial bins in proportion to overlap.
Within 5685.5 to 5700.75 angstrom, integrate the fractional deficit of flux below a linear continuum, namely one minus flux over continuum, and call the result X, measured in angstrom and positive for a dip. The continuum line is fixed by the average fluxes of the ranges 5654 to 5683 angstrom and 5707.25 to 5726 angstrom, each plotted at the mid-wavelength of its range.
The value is -1.41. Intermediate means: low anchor 6.57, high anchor 6.94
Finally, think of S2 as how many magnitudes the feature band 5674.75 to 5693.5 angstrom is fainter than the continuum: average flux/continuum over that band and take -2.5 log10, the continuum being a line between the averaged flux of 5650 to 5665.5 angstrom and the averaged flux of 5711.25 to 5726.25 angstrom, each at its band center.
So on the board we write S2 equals -0.06 mag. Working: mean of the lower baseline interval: 6.46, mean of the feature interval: 7.14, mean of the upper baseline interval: 7.1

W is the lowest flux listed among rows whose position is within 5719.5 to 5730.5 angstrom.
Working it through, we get 6.816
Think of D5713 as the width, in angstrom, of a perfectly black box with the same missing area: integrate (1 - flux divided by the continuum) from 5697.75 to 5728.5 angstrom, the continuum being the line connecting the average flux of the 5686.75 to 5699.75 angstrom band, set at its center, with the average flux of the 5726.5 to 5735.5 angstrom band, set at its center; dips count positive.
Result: 1.7 angstrom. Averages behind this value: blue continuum 7.44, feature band 6.94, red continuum 7.27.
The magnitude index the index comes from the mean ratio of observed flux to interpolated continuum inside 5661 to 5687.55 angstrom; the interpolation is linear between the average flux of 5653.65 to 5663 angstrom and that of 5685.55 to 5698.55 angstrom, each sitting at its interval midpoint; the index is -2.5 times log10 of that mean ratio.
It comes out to 0.01 mag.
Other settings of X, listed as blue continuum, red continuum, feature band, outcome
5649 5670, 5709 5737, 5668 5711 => -1.4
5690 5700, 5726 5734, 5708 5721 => 0.7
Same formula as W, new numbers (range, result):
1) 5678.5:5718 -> 6.148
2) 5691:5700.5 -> 6.381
